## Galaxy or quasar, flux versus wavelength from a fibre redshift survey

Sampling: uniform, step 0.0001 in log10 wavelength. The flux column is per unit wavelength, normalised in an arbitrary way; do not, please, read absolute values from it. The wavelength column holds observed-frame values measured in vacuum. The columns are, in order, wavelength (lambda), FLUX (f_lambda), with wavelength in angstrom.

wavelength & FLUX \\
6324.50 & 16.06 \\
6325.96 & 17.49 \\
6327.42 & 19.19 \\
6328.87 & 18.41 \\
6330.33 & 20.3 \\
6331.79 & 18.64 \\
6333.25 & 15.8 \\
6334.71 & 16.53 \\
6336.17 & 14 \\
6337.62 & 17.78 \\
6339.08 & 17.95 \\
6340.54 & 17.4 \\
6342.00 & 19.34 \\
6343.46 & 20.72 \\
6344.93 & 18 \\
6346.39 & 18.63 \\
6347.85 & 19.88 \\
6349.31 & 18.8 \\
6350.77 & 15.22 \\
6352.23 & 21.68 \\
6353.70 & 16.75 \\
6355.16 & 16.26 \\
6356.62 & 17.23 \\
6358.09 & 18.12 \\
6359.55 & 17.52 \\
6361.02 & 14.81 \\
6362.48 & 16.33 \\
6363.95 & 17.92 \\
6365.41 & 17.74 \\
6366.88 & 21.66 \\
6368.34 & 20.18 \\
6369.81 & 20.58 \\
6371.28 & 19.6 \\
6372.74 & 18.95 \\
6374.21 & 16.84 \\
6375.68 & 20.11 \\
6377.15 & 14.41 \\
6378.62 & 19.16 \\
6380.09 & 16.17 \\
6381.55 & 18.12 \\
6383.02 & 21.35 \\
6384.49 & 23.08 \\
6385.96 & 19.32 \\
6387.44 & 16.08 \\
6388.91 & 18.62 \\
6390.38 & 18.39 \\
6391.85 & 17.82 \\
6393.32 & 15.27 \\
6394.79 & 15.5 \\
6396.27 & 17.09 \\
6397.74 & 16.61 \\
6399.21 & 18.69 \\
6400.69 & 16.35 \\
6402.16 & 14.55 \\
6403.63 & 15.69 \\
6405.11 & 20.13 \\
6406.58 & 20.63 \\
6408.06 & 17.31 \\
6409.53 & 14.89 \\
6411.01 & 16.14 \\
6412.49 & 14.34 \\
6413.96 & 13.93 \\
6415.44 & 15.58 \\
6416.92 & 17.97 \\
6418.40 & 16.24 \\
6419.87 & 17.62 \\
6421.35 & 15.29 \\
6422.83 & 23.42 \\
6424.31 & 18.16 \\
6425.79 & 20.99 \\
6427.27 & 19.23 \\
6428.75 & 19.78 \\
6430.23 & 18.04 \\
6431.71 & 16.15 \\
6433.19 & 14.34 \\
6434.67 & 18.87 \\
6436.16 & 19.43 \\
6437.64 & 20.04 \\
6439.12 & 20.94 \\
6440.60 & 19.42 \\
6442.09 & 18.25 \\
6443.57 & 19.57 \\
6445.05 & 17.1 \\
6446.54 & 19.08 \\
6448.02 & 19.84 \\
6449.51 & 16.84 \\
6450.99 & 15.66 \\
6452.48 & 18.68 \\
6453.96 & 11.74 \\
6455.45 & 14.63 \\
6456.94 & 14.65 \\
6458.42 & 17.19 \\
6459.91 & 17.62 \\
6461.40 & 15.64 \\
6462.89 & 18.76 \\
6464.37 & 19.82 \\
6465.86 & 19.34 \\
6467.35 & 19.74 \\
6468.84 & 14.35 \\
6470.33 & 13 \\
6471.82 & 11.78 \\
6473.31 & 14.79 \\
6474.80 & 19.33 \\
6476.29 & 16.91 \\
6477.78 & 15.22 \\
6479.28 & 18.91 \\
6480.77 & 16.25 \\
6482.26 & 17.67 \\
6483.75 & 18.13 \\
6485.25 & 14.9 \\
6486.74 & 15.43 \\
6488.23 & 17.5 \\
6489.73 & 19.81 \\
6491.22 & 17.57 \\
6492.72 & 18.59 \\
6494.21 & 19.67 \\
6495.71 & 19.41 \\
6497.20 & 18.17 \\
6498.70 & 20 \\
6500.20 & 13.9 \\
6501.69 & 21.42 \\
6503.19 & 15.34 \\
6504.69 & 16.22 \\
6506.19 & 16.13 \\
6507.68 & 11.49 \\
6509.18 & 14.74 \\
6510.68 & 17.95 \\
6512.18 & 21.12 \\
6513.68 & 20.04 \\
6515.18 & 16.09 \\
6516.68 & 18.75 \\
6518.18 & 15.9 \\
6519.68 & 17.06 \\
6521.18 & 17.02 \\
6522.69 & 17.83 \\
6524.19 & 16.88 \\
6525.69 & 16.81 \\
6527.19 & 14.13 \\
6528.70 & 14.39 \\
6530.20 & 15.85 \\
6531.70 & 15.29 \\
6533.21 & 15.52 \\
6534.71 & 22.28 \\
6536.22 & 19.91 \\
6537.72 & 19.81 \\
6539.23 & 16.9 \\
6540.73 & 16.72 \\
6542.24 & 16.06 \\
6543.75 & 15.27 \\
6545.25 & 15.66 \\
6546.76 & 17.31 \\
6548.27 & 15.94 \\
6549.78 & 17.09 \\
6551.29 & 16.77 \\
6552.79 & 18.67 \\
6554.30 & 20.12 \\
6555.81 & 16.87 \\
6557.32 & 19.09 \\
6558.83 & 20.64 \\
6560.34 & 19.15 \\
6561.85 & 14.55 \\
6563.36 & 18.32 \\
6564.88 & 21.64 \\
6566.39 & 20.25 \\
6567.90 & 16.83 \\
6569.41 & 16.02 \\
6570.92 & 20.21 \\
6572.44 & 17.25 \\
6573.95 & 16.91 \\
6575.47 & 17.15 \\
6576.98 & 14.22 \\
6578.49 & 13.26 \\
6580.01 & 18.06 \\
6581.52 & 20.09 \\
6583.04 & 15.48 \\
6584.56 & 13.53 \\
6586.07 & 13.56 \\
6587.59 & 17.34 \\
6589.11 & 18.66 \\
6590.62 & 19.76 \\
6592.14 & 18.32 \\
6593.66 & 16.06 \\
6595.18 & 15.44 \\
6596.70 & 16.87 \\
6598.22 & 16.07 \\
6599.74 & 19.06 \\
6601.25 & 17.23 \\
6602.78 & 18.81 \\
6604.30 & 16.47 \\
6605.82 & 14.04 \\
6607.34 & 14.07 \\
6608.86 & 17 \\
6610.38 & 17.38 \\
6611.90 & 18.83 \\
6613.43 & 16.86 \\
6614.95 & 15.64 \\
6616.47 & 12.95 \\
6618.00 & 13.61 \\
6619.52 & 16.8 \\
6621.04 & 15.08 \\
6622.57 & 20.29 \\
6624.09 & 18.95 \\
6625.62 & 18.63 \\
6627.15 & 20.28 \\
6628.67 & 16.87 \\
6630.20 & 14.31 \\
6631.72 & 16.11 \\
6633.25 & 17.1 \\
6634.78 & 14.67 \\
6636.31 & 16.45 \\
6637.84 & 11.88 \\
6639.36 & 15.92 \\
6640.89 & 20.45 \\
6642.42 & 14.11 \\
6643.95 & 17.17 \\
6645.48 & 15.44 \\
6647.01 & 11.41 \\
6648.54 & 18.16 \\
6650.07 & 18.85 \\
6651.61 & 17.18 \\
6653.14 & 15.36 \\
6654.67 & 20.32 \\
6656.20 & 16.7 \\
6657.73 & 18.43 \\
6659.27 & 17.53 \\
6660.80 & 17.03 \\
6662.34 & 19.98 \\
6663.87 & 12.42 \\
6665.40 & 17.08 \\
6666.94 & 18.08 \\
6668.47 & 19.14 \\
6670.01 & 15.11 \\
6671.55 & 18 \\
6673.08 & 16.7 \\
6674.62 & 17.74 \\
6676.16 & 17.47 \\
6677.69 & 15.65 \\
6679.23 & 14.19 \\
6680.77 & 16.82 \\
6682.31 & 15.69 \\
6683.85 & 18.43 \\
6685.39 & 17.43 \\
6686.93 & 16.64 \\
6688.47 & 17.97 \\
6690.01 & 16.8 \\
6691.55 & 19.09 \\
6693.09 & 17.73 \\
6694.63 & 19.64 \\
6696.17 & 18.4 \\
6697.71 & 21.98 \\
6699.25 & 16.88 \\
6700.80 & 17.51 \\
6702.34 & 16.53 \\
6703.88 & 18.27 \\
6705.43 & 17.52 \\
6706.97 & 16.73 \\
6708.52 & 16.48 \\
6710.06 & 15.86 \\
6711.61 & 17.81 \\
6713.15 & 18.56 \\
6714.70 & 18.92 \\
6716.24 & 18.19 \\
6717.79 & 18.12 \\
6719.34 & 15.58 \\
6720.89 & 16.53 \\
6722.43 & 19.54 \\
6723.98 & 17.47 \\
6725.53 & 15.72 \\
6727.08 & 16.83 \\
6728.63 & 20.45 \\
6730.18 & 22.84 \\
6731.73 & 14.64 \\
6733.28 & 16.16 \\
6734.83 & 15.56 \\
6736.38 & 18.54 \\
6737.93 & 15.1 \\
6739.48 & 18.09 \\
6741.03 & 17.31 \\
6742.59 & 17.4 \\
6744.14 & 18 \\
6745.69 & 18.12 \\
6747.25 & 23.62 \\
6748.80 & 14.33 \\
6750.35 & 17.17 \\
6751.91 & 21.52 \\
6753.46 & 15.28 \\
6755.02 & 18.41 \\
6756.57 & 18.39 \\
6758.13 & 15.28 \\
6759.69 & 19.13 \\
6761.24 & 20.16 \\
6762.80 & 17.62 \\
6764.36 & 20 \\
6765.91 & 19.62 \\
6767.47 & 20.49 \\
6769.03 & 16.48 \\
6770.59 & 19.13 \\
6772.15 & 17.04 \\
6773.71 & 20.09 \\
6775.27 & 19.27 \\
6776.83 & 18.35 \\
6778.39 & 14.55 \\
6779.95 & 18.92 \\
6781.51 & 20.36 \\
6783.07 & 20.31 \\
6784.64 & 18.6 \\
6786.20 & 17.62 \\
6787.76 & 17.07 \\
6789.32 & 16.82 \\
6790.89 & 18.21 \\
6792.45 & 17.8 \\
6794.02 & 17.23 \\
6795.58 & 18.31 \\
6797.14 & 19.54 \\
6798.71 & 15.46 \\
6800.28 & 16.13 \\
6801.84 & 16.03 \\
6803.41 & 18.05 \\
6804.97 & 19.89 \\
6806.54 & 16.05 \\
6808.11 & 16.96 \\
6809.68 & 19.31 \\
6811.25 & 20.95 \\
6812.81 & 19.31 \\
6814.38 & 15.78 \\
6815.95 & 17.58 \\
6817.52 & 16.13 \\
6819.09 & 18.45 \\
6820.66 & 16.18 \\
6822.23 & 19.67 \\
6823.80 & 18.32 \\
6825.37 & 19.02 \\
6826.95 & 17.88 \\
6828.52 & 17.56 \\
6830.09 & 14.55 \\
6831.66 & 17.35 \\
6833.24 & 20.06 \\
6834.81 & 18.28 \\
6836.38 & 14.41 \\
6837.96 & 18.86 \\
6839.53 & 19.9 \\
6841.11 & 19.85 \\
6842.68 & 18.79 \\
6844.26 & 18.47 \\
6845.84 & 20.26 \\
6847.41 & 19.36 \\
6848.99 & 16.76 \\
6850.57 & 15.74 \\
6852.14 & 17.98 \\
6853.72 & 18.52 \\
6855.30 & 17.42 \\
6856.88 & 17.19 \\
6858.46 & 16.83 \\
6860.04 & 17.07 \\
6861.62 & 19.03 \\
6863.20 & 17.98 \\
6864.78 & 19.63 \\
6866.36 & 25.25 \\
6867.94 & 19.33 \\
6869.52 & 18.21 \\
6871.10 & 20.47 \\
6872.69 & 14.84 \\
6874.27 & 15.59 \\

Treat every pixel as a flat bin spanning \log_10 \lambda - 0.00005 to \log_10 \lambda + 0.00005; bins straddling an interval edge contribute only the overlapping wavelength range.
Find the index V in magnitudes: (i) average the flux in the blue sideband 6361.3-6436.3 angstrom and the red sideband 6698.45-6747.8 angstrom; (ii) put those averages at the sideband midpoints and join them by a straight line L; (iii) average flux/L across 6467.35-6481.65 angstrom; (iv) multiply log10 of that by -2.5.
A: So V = 0.12 mag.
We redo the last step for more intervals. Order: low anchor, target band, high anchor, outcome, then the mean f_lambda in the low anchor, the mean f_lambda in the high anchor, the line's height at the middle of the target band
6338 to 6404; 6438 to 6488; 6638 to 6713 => 0.05 mag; 18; 17.2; 17.8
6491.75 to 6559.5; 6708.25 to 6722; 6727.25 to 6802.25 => 0.03 mag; 17.3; 18.1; 17.9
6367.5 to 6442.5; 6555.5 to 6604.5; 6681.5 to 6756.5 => 0.03 mag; 18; 17.7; 17.8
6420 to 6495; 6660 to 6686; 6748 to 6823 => 0.06 mag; 17.6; 18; 17.9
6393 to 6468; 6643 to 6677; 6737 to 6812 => 0.05 mag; 17.5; 18.1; 17.9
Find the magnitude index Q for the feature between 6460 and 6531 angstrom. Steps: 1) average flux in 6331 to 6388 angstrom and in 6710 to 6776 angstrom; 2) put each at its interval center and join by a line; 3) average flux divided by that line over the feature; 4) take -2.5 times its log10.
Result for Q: 0.07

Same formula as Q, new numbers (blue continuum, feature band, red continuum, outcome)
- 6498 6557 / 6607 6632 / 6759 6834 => 0.043 mag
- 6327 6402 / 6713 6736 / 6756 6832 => 0.022 mag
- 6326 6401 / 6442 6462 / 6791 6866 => 0.074 mag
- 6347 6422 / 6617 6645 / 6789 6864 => 0.076 mag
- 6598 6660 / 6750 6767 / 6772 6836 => -0.054 mag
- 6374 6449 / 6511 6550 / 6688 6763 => 0.045 mag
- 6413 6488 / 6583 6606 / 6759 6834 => 0.055 mag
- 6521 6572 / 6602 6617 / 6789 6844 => 0.087 mag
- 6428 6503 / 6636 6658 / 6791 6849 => 0.079 mag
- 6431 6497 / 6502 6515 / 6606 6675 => 0.026 mag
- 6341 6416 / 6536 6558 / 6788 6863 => 0.025 mag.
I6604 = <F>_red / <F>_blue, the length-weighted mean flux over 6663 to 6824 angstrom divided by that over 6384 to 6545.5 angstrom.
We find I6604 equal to 1.03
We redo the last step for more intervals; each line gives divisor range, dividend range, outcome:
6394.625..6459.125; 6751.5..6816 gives 1.04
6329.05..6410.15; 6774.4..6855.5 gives 1.00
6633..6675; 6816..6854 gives 1.08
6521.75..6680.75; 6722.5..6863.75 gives 1.06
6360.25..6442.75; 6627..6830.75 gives 0.98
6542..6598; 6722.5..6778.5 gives 1.05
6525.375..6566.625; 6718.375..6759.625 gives 1.01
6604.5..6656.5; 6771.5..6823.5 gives 1.09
